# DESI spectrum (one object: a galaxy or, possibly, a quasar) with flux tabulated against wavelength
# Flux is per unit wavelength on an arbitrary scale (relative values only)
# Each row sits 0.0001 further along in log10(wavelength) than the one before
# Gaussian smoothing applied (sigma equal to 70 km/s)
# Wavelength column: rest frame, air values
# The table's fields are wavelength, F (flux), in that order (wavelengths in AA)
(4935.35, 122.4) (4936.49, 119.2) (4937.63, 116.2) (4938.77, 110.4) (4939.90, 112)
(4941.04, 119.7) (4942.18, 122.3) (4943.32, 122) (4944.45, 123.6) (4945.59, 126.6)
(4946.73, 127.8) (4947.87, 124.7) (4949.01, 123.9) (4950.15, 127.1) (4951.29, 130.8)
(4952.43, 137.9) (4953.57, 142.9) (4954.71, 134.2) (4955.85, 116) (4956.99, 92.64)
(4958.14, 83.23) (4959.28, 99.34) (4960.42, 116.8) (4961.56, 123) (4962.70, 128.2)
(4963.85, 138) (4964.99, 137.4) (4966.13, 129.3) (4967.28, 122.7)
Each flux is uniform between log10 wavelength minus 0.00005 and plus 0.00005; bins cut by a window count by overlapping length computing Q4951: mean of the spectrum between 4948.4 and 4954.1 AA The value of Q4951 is 132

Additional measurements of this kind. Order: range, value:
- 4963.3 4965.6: 138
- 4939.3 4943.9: 119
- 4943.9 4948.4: 126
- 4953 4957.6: 121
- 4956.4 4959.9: 92.2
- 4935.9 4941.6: 115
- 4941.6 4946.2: 124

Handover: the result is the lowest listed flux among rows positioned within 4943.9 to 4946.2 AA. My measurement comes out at 123.6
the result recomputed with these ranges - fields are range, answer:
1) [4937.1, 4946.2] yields 110.4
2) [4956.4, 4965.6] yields 83.23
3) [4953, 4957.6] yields 92.64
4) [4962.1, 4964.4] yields 128.2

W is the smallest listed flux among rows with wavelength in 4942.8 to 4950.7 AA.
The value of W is 122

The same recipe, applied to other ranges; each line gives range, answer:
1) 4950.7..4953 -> 130.8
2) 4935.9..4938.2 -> 116.2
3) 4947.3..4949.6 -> 123.9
